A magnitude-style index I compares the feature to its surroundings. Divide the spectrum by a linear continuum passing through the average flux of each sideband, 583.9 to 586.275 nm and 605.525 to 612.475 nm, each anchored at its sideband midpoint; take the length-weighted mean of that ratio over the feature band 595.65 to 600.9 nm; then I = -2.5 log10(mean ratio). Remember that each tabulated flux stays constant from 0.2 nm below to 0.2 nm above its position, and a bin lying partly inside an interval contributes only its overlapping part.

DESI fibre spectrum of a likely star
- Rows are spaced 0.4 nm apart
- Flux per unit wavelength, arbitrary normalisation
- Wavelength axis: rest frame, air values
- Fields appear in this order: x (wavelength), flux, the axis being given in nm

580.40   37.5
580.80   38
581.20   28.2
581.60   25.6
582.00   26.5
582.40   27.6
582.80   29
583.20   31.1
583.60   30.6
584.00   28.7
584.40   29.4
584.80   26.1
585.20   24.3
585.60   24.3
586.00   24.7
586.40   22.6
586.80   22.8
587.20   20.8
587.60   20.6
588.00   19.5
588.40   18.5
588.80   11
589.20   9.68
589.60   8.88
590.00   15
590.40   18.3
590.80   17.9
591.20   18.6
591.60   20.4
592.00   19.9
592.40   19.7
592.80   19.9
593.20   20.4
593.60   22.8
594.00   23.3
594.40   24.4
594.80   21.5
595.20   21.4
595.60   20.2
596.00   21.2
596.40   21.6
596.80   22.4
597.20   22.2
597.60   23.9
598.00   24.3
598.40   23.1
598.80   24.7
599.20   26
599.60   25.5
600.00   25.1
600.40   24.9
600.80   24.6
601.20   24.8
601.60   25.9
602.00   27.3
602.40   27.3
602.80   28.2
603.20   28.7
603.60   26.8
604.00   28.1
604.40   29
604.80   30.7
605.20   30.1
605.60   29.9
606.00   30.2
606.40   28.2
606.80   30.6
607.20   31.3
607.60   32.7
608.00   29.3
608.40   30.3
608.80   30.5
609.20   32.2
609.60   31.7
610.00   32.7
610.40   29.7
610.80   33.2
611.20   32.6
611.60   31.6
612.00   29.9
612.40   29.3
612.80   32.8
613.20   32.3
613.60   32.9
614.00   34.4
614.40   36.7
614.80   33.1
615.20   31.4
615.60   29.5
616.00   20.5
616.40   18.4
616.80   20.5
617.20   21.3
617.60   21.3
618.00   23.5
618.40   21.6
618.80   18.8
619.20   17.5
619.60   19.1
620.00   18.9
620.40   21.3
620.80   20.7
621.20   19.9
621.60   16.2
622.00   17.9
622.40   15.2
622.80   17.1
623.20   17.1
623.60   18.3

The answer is 0.21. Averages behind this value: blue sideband 26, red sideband 30.9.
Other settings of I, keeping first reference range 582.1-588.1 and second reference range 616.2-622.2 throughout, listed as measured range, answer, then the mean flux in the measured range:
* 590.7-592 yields 0.27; 19.2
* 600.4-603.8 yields -0.17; 26.6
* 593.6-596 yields 0.09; 22.1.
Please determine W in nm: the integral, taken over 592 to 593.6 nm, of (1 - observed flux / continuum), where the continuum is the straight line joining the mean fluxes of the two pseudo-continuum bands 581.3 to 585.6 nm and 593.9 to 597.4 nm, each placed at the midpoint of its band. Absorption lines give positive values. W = 0.20 nm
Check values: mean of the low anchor 27.7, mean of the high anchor 22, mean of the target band 20.3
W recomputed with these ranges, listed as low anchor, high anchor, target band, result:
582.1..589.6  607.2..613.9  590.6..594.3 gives 0.717 nm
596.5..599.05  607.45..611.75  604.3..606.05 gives -0.096 nm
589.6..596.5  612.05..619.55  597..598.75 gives -0.173 nm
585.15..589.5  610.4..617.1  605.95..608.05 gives -0.255 nm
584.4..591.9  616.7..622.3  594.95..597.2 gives -0.224 nm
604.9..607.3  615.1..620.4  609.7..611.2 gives -0.286 nm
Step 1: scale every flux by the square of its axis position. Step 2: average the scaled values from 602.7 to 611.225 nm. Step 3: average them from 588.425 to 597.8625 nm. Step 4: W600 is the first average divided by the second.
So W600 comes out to 1.6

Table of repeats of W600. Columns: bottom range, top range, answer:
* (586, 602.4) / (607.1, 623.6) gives 1.30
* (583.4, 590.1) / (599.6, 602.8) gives 1.29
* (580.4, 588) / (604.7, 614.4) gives 1.27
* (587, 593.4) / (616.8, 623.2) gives 1.22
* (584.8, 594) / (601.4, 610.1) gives 1.62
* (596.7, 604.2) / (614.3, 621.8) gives 0.93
